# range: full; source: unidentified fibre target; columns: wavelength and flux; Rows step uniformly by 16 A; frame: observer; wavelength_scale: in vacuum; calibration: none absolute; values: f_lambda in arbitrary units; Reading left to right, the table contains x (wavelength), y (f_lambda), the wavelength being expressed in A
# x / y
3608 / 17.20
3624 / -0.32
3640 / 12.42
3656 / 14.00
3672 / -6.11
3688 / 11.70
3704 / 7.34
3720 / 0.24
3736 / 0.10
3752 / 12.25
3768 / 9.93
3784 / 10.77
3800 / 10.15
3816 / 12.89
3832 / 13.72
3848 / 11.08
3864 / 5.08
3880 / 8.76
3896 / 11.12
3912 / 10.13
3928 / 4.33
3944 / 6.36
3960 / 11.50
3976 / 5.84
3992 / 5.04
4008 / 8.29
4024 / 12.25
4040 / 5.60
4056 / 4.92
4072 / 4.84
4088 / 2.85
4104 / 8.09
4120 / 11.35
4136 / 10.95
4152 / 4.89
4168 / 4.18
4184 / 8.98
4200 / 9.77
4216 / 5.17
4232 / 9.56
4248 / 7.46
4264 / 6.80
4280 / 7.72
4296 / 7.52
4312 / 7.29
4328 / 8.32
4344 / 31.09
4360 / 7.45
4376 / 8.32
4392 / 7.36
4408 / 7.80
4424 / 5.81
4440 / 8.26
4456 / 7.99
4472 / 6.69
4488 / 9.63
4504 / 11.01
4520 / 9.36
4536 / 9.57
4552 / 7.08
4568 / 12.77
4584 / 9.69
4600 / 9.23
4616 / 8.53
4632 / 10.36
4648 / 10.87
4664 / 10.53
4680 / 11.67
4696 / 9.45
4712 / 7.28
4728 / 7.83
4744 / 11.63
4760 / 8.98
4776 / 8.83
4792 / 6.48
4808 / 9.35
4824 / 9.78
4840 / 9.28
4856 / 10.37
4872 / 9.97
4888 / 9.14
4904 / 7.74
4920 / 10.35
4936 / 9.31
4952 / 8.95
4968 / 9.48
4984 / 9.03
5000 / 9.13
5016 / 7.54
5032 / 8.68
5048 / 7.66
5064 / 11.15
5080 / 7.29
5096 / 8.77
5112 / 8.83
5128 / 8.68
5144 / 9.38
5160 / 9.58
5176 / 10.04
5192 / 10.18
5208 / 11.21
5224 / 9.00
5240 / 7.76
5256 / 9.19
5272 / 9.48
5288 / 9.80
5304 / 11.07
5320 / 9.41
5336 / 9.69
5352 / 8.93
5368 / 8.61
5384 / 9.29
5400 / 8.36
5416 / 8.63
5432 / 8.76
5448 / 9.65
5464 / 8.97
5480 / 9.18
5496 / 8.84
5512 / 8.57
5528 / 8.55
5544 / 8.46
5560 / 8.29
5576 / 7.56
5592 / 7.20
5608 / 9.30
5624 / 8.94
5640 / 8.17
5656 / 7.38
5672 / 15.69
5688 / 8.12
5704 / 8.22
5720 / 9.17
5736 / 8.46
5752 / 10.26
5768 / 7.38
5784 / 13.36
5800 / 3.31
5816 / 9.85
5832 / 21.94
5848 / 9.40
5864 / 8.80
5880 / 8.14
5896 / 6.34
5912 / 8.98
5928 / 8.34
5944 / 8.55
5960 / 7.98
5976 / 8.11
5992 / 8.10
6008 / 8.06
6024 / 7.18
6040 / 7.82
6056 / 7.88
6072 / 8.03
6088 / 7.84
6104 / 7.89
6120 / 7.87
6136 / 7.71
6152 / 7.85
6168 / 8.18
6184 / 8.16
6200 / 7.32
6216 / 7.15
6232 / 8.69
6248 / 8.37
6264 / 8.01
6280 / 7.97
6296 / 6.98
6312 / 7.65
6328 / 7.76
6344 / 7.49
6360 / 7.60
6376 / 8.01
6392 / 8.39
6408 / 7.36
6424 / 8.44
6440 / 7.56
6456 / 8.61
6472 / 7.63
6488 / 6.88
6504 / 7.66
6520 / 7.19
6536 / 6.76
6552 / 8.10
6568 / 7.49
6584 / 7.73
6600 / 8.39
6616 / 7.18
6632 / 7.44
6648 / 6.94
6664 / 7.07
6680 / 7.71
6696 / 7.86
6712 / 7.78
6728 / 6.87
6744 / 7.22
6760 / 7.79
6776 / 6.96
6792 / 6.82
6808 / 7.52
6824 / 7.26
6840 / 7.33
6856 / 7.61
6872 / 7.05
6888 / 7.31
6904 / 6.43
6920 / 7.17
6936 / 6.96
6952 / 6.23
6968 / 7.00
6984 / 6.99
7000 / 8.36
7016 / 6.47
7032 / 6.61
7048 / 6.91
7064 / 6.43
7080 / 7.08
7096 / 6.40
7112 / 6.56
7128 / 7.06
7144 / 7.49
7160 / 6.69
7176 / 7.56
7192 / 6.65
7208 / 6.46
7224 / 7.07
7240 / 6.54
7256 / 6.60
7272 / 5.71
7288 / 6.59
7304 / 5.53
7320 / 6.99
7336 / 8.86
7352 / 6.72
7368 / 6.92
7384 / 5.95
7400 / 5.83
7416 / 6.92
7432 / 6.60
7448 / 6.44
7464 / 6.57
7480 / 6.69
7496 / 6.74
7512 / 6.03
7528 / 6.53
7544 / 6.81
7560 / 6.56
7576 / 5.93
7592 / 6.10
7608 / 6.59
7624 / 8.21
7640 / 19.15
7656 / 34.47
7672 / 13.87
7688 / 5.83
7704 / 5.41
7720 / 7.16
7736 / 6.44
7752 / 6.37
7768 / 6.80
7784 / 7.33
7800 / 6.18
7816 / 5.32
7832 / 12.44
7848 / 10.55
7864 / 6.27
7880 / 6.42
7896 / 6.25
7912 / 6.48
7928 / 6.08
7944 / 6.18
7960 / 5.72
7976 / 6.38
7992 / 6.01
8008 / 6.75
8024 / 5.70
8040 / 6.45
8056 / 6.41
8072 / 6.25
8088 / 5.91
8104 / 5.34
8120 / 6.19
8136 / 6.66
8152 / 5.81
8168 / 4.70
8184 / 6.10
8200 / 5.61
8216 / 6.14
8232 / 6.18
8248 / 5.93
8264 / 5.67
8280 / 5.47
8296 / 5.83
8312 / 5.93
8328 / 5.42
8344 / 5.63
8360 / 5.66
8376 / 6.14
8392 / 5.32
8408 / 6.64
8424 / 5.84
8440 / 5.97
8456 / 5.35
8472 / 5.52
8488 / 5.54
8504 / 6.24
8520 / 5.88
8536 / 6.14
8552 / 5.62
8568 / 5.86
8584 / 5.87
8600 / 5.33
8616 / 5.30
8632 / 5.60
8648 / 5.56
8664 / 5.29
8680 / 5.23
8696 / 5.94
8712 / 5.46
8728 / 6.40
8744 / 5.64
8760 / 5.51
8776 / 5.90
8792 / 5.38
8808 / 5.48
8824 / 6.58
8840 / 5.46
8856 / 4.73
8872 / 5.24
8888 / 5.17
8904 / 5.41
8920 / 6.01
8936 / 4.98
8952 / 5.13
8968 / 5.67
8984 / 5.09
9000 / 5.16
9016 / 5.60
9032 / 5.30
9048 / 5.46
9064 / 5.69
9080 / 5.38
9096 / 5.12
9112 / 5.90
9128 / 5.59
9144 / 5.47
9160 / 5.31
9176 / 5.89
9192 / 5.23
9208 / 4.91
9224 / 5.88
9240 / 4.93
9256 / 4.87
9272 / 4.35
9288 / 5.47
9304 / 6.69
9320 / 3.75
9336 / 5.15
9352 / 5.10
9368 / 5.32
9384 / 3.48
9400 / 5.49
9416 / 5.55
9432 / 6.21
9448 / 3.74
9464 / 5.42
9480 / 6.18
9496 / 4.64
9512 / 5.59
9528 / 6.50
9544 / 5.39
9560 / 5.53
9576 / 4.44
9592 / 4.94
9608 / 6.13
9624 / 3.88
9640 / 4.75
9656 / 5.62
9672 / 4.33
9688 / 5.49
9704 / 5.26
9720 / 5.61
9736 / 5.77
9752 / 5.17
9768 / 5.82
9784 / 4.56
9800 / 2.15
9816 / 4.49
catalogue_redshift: 0.165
